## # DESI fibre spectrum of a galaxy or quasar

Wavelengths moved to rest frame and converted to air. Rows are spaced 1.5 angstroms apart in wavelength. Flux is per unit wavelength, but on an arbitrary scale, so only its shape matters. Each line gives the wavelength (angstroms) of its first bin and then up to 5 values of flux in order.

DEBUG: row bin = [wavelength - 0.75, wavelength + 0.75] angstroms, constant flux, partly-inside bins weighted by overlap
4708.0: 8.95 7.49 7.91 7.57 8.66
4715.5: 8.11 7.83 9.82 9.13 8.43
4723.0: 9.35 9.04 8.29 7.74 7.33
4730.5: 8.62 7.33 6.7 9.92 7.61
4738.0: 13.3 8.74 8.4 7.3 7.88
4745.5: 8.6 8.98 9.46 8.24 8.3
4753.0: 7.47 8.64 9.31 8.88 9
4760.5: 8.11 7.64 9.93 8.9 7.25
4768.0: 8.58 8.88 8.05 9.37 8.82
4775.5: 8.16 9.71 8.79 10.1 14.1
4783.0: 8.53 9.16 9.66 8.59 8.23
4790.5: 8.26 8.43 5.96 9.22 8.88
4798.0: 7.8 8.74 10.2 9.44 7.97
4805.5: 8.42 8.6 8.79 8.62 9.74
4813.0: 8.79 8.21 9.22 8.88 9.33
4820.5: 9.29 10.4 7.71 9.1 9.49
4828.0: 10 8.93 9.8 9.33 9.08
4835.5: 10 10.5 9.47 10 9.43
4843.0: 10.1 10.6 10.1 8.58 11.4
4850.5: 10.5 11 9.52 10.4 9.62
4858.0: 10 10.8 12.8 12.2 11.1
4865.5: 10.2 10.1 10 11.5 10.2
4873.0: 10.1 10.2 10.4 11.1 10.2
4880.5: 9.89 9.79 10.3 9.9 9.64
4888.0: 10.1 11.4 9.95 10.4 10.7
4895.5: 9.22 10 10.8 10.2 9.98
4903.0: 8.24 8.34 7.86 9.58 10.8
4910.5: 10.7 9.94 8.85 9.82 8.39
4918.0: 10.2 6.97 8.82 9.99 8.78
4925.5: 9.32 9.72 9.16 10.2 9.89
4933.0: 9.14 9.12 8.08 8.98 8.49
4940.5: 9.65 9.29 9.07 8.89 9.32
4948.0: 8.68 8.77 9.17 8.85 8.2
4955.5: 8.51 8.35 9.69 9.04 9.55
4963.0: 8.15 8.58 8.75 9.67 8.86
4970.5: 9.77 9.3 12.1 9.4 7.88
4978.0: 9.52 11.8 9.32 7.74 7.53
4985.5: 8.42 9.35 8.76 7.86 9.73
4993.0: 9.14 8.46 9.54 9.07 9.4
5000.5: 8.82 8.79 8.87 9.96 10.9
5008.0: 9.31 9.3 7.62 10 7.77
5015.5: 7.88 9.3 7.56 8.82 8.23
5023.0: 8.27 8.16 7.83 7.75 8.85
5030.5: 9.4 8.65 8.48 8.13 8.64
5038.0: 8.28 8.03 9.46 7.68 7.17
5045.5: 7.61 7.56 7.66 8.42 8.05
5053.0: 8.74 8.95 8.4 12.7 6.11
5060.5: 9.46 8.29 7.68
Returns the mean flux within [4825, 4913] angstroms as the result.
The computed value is 10.1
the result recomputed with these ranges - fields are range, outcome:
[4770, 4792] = 9.22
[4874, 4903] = 10.2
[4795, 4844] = 9.2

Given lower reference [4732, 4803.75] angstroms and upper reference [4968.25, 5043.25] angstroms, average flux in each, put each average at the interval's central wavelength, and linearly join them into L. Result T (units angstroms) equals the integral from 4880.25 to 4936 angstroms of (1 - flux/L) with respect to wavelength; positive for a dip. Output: -4.8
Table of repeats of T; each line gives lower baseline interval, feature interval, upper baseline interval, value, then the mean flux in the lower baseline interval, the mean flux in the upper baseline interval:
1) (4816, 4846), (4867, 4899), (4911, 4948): -3.1 angstroms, 9.55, 9.17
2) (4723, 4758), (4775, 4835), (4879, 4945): -0.9 angstroms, 8.54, 9.53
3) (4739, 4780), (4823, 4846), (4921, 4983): -2.0 angstroms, 8.6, 9.19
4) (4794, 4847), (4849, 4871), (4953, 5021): -3.6 angstroms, 9.24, 9.03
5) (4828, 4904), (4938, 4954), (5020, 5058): 0.7 angstroms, 10.2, 8.42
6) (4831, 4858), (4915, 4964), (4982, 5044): 1.1 angstroms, 9.97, 8.66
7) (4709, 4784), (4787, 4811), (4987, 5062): 0.4 angstroms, 8.69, 8.65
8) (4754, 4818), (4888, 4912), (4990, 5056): -3.2 angstroms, 8.85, 8.6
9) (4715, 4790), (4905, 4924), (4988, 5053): -1.4 angstroms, 8.77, 8.59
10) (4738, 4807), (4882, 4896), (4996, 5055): -2.4 angstroms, 8.78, 8.56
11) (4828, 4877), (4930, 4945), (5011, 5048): 0.3 angstroms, 10.2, 8.29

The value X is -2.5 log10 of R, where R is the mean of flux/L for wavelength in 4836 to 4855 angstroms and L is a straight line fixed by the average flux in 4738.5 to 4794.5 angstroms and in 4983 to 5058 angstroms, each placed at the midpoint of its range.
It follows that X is -0.16 mag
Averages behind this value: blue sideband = 8.74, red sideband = 8.65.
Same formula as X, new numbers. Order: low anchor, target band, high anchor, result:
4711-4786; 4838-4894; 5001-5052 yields -0.198 mag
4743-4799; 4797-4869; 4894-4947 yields -0.079 mag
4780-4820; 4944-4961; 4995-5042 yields -0.009 mag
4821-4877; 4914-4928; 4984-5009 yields 0.060 mag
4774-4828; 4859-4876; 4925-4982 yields -0.189 mag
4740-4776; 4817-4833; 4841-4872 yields 0.063 mag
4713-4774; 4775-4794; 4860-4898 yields 0.004 mag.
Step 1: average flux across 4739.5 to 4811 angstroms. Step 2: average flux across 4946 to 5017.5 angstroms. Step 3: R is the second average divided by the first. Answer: 1.04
